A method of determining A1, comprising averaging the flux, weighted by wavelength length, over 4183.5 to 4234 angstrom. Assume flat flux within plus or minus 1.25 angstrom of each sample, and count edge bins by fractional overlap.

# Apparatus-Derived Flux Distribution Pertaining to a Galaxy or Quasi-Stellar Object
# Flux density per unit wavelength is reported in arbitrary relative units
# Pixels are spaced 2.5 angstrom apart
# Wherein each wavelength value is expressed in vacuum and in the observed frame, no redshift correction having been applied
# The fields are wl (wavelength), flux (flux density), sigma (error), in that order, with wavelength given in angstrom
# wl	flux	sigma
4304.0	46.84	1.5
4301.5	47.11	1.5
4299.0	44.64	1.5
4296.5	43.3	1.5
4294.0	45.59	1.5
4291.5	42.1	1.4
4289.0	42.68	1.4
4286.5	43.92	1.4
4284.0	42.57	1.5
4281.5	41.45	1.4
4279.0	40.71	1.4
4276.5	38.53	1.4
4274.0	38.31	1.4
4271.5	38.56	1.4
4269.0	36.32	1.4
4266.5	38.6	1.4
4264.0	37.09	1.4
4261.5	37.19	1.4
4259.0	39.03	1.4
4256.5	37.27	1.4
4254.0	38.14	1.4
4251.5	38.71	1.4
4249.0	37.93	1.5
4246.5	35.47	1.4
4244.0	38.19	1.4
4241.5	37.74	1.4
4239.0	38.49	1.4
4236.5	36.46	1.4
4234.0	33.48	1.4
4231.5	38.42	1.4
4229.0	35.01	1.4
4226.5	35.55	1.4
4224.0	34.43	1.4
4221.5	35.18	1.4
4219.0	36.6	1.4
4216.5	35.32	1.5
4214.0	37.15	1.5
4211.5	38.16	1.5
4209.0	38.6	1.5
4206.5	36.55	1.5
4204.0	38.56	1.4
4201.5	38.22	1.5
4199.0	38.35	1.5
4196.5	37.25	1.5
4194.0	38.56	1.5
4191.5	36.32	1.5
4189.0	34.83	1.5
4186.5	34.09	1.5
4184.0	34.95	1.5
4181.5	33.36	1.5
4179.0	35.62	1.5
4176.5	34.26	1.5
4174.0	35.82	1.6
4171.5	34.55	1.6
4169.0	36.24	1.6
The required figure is 36.6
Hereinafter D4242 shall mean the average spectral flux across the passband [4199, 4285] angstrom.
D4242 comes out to 37.6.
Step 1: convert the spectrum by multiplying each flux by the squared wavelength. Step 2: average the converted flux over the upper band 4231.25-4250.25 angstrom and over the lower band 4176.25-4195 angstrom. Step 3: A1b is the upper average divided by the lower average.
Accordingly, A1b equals 1.08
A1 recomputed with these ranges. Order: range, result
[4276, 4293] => 41.9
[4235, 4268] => 37.7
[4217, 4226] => 35.4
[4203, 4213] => 37.9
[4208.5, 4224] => 36.6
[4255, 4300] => 40.4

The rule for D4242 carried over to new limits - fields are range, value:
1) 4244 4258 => 37.6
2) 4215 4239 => 35.8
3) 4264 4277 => 37.9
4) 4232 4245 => 36.9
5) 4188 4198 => 36.8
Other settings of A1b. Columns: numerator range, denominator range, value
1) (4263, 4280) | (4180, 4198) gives 1.12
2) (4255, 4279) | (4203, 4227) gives 1.06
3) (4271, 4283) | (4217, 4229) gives 1.15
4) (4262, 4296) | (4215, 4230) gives 1.18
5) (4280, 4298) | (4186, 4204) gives 1.22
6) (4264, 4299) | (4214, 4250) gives 1.15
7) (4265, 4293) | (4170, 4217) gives 1.16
